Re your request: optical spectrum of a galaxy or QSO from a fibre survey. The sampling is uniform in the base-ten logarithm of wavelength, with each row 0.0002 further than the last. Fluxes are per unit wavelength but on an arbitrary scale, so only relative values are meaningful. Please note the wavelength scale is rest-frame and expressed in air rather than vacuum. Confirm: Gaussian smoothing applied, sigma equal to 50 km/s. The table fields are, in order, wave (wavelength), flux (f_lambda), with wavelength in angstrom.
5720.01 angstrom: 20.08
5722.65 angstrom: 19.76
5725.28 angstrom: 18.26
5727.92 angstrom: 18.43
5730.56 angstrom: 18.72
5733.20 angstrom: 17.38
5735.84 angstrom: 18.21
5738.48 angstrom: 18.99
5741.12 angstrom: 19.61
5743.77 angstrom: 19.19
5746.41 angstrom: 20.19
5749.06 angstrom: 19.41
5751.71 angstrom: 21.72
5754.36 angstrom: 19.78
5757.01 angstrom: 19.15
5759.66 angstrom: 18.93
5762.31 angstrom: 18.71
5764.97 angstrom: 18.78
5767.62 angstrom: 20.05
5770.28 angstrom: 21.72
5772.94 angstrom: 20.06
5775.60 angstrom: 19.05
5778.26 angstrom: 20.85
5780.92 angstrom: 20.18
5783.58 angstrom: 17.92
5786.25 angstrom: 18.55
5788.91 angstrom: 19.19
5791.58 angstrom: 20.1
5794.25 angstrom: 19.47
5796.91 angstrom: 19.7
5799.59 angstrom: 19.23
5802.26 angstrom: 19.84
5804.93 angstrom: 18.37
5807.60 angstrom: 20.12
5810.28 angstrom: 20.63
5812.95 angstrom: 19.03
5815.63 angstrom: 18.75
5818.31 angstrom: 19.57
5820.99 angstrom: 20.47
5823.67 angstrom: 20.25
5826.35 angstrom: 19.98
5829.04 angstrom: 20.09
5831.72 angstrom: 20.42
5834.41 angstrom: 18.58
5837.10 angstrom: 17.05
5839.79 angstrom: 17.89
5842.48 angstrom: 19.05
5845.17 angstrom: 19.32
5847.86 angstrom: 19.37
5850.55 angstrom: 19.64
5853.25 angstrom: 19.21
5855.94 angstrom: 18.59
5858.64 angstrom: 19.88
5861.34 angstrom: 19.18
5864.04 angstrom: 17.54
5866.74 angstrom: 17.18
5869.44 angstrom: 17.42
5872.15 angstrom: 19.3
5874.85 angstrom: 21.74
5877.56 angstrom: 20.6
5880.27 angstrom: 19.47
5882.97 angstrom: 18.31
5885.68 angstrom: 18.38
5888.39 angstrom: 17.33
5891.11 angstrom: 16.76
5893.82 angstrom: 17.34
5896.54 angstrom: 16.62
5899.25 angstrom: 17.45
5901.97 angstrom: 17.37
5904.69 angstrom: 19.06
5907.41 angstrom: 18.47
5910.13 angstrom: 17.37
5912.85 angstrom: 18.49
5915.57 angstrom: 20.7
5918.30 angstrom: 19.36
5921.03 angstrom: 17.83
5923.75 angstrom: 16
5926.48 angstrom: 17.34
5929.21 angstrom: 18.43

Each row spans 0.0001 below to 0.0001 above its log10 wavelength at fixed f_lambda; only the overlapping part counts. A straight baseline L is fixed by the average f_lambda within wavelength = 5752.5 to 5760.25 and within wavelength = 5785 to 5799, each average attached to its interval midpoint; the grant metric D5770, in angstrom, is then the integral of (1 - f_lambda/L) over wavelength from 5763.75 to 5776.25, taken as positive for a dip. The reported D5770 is -0.3 angstrom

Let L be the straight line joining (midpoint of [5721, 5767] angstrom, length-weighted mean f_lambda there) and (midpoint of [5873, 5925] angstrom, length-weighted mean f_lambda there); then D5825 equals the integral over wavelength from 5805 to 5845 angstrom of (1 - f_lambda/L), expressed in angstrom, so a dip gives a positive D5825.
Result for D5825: -1.4 angstrom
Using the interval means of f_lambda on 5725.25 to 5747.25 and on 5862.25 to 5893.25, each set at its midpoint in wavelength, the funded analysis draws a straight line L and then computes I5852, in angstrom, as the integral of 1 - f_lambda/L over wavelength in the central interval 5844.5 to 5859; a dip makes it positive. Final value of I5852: -0.6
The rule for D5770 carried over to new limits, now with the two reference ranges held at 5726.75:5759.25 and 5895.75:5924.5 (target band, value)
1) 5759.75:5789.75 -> -0.8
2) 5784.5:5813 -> -0.9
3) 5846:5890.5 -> -1.2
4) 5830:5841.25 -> 0.1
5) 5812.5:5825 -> -0.6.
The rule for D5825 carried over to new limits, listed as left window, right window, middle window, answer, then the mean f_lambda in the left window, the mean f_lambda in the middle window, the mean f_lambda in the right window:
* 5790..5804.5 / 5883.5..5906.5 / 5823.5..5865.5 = -1.08 angstrom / 19.6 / 19.1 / 17.6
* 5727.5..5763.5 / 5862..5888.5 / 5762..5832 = -2.32 angstrom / 19.2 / 19.7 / 18.8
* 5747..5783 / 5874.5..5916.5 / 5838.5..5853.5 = -0.12 angstrom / 19.8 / 19.1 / 18.4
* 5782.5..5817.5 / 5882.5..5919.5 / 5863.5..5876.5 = -0.22 angstrom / 19.3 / 18.7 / 18.1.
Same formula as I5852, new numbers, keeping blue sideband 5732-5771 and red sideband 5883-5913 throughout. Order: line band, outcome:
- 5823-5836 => -0.9 angstrom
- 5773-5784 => -0.3 angstrom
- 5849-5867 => -0.7 angstrom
